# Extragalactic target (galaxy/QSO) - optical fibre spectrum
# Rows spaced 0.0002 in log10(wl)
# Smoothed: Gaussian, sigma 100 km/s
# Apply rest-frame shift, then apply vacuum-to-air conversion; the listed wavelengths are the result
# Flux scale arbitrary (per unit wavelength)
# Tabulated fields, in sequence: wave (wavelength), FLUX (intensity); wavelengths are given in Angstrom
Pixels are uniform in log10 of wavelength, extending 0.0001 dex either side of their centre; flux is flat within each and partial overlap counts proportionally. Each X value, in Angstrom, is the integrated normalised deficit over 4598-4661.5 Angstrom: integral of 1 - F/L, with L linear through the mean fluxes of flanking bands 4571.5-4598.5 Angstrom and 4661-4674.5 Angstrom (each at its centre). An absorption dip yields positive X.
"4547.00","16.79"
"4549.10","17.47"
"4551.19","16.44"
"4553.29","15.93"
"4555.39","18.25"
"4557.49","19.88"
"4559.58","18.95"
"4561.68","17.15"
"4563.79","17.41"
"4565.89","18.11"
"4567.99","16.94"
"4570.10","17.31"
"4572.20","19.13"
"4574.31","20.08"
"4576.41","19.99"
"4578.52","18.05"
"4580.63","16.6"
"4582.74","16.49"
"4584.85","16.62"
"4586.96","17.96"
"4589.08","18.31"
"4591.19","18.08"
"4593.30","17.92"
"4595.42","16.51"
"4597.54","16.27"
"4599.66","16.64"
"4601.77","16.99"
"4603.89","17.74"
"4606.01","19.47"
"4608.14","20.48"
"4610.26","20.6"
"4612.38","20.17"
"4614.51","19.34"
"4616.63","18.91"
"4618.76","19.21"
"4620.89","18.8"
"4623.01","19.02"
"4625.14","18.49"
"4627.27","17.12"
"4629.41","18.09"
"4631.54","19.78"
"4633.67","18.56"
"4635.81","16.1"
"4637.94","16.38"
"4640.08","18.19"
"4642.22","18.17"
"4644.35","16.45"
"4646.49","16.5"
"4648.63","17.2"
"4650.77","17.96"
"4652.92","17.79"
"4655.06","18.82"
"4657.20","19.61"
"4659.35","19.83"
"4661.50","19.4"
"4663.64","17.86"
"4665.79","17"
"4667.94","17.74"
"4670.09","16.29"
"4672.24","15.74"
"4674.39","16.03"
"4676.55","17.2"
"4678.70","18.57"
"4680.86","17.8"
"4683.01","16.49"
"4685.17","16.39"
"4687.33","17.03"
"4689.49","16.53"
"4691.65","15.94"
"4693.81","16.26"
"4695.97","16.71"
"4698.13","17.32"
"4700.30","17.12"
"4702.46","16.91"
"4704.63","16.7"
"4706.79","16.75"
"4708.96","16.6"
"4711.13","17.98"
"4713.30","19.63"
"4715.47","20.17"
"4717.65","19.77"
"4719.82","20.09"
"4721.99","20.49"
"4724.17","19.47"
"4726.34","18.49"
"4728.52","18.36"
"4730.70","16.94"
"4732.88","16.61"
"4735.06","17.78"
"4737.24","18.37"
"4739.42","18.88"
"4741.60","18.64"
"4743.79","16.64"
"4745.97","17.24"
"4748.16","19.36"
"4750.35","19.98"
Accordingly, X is -3.26 Angstrom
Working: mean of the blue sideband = 17.8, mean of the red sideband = 17.1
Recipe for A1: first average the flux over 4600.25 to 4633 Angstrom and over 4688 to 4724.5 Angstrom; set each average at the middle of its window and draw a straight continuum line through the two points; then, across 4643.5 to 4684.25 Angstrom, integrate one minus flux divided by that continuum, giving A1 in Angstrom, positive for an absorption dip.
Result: 1.7 Angstrom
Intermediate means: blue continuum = 18.9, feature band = 17.6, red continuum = 17.9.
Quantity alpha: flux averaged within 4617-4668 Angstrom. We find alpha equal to 18.1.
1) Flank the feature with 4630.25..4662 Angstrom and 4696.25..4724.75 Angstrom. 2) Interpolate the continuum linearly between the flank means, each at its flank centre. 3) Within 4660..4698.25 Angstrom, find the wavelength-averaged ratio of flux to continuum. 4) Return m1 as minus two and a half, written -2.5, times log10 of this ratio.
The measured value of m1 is 0.07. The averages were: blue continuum 18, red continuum 18.3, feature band 17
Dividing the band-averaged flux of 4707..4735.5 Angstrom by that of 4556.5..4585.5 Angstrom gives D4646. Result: 1.03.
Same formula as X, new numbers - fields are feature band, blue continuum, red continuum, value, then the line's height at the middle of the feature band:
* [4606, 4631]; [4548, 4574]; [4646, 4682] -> -1.9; 17.8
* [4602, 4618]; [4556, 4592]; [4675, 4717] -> -1.4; 17.8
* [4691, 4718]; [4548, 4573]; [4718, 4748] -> 1.2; 18.3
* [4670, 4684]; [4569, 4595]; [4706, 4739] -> 1.1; 18.4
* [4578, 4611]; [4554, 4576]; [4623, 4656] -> 0.6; 18.1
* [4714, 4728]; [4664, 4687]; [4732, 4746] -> -1.7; 17.6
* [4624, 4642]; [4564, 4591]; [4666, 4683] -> -0.5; 17.4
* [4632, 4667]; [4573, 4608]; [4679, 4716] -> -0.9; 17.5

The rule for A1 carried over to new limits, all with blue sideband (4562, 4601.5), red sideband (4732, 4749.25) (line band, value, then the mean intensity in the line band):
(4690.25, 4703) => 0.84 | 16.7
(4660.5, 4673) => 0.32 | 17.4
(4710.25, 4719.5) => -0.81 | 19.5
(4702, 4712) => 0.52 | 17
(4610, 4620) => -1.03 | 19.6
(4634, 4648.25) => 0.57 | 17.1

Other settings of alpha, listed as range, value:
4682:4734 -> 17.7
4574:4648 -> 18.1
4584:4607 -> 17.5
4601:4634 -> 18.9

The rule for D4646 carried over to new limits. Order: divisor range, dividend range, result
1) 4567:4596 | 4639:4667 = 1.01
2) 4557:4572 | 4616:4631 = 1.03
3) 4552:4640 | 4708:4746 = 1.02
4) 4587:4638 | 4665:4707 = 0.92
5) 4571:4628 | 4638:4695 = 0.95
